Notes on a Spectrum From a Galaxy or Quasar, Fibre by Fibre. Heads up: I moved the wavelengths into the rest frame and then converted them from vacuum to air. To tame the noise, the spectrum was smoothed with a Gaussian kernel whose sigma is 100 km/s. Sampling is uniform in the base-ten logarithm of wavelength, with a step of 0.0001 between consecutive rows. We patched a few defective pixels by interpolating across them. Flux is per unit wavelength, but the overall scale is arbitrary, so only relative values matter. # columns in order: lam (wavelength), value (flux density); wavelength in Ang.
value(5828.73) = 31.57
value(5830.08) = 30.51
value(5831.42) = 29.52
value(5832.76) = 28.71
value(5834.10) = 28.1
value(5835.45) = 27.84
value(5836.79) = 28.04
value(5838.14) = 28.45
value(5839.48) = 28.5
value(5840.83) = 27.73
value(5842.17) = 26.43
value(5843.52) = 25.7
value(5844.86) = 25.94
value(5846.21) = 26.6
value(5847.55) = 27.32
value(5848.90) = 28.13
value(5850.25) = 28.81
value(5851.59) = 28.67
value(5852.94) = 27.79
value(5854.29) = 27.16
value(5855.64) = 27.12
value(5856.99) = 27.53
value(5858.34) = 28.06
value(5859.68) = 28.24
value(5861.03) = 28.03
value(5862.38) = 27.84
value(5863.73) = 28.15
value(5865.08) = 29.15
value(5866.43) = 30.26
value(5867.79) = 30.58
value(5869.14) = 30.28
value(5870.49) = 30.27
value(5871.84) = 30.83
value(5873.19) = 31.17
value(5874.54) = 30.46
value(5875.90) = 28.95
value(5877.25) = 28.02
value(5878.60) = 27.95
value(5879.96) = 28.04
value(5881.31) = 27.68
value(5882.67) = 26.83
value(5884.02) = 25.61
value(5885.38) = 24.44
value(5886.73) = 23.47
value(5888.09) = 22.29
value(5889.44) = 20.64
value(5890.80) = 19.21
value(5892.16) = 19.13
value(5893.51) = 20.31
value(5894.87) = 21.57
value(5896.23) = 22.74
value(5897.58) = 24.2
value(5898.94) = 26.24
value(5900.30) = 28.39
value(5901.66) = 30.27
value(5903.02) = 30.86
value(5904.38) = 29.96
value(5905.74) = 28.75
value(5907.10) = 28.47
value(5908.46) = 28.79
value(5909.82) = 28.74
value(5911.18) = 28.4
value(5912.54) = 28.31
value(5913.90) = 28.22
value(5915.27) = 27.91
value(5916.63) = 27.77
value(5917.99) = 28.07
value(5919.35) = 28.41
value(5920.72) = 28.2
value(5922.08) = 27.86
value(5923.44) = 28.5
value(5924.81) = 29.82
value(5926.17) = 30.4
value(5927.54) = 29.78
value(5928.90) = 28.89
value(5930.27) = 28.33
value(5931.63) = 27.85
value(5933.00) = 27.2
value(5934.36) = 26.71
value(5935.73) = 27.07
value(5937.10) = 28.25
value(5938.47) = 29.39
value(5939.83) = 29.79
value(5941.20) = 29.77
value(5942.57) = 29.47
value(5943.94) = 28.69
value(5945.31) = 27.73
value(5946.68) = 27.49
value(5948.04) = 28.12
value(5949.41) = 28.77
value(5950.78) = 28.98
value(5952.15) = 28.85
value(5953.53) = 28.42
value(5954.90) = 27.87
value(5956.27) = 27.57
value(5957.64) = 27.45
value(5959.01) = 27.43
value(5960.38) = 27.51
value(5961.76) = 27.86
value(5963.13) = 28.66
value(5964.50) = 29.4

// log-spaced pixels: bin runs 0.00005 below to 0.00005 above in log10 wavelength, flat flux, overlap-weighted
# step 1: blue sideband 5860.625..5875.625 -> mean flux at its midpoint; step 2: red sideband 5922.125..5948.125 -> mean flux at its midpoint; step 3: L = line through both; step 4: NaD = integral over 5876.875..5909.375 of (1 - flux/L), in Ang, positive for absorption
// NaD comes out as 4.1 Ang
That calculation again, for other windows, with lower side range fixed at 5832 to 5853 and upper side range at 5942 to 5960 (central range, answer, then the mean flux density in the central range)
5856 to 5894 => 1.2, 26.9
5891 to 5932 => 0.9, 27.4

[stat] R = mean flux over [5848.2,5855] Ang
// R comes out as 28.1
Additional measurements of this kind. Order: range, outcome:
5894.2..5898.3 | 22.9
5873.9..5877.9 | 29.1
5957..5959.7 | 27.5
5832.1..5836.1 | 28.2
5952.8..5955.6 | 28.1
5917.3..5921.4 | 28.2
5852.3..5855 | 27.4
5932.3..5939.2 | 27.7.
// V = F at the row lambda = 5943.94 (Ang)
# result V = 28.69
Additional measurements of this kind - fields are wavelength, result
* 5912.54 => 28.31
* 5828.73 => 31.57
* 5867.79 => 30.58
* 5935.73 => 27.07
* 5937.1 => 28.25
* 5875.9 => 28.95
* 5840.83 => 27.73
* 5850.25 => 28.81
